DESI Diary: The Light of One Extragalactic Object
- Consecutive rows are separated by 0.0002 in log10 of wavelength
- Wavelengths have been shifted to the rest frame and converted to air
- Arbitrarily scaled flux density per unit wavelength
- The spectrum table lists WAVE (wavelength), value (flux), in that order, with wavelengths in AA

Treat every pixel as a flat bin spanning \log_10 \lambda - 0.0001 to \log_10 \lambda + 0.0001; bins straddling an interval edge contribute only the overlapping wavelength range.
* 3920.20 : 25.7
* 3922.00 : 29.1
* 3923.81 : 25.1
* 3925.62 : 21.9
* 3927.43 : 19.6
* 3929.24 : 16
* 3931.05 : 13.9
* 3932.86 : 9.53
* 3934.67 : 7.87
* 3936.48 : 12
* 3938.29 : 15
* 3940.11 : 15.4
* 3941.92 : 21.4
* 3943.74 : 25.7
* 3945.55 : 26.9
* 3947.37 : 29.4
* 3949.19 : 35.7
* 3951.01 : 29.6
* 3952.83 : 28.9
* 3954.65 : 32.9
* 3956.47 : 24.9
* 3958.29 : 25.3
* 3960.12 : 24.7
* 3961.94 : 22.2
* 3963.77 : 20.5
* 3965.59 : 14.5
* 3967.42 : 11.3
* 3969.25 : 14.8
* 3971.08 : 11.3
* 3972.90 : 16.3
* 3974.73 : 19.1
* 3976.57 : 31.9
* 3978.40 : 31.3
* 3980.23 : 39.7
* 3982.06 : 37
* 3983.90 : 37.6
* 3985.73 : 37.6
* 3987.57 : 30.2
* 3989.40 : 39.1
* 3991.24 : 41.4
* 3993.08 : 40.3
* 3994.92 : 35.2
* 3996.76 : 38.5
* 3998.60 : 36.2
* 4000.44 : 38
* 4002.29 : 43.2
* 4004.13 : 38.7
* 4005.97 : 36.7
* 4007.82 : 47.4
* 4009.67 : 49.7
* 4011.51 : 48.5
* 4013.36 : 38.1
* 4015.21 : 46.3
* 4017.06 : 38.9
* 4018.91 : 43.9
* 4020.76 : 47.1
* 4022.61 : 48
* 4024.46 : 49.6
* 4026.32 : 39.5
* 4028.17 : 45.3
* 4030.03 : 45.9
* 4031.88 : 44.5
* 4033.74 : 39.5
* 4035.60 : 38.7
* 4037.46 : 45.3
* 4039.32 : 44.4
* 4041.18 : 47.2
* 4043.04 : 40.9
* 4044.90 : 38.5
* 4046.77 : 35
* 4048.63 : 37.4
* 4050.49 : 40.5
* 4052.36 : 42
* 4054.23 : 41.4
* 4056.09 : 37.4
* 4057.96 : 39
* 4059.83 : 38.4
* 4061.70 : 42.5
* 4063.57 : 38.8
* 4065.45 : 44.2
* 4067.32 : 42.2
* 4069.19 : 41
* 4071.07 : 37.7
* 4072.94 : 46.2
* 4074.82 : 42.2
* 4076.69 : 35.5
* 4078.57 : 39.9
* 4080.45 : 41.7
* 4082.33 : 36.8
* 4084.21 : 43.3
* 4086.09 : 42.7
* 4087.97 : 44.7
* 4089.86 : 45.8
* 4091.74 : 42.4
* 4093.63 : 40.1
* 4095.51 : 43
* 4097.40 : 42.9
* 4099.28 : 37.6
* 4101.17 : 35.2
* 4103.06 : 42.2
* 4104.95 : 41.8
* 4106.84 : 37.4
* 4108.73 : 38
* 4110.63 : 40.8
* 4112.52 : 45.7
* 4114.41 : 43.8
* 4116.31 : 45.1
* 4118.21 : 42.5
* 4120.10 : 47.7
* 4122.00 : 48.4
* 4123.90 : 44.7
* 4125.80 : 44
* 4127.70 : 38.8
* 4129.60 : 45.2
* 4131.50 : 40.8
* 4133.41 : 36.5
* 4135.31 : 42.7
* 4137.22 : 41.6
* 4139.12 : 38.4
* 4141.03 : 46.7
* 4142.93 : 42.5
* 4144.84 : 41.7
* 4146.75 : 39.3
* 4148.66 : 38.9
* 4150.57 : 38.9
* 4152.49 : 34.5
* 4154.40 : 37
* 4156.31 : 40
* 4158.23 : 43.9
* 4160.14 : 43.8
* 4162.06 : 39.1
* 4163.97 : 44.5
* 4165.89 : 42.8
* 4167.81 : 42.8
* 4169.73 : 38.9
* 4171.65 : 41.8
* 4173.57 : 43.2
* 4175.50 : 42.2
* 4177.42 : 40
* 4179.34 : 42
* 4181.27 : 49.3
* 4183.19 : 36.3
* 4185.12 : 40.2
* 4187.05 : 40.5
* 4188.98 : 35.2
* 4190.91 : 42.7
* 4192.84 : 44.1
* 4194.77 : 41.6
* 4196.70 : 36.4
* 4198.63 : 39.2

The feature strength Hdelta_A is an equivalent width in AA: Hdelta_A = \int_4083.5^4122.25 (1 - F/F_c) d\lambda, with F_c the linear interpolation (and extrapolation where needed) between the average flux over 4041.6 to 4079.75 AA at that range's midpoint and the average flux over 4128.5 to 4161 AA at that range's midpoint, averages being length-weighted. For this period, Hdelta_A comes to -1.8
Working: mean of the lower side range 40.1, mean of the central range 42.3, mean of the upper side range 40.7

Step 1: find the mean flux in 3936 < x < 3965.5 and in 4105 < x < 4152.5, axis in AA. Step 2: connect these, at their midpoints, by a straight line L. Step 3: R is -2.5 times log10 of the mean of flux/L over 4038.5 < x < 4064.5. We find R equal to -0.17 mag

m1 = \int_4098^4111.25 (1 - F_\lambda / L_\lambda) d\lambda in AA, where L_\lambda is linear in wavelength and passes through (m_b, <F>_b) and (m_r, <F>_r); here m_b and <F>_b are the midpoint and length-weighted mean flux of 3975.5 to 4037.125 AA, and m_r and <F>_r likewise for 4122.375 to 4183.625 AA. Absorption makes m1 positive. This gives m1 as 0.7 AA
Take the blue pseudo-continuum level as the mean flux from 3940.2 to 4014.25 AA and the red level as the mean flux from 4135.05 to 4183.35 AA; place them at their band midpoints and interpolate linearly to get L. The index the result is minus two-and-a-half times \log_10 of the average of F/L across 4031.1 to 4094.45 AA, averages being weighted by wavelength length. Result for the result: -0.15 mag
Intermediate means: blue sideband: 31.1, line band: 41.1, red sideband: 41.3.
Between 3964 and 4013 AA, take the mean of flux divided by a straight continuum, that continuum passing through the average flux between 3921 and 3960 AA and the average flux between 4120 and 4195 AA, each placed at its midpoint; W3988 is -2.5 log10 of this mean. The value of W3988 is -0.23 mag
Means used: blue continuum 22.3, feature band 33.2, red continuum 41.5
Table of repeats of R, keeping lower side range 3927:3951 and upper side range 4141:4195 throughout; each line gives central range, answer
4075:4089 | -0.23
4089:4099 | -0.24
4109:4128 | -0.21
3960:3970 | 0.24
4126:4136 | -0.09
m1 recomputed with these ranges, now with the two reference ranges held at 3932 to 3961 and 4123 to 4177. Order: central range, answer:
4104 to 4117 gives -1.4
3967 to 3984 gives 0.5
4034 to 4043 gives -3.5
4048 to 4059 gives -2.4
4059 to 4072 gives -2.7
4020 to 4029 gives -4.8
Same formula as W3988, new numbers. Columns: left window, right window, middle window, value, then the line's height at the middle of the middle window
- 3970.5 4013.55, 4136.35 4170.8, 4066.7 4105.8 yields -0.06 mag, 38.9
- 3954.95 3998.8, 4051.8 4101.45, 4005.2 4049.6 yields -0.24 mag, 34.7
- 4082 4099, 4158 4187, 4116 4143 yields -0.02 mag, 42.2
